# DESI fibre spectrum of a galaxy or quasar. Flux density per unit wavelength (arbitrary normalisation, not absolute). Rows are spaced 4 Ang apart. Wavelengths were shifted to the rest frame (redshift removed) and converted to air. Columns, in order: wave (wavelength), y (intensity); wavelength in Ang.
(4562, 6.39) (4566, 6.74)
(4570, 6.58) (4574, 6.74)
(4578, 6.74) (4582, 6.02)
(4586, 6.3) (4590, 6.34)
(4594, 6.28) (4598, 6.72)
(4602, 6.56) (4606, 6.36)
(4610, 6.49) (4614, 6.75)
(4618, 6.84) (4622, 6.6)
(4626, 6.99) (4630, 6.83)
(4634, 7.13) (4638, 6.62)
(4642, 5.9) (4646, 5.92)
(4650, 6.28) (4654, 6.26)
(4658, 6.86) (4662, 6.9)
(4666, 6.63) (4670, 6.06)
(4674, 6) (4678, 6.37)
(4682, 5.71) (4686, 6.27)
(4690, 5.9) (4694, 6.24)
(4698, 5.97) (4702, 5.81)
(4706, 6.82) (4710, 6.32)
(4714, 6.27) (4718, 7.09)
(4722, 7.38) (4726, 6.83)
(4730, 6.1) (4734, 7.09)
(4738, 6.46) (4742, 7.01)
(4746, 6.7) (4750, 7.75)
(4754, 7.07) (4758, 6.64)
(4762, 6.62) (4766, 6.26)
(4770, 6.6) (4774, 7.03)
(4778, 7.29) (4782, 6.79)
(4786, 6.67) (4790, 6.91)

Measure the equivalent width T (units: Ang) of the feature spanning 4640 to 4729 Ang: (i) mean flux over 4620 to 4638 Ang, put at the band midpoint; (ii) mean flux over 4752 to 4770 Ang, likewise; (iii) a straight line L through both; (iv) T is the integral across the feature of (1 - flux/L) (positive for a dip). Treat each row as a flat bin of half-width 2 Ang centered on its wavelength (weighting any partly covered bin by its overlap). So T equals 5.5 Ang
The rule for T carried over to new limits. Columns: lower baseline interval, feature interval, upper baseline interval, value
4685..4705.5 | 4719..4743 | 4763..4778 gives -1.6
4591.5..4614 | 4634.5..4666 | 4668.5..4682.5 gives -1.1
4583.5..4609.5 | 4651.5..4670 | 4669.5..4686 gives -1.4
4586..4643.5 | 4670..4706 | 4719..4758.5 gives 3.8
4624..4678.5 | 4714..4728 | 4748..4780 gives -0.5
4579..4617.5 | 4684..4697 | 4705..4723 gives 1.1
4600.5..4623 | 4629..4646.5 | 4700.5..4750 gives 0.3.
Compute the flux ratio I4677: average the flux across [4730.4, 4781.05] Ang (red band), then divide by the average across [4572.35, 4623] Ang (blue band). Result 1.05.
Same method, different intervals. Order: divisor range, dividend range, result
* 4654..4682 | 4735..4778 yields 1.07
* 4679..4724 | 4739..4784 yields 1.08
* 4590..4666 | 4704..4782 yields 1.04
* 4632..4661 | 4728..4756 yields 1.07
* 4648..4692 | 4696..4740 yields 1.04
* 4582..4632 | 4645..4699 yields 0.95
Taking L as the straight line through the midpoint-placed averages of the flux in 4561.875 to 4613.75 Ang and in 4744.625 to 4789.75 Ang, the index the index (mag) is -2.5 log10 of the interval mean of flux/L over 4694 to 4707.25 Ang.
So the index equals 0.09 mag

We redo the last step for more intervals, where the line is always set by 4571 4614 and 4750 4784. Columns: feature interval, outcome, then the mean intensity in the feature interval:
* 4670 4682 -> 0.10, 6.09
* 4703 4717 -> 0.04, 6.47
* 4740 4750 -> -0.04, 7.03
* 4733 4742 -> 0.00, 6.79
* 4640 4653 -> 0.09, 6.05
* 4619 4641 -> -0.04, 6.79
